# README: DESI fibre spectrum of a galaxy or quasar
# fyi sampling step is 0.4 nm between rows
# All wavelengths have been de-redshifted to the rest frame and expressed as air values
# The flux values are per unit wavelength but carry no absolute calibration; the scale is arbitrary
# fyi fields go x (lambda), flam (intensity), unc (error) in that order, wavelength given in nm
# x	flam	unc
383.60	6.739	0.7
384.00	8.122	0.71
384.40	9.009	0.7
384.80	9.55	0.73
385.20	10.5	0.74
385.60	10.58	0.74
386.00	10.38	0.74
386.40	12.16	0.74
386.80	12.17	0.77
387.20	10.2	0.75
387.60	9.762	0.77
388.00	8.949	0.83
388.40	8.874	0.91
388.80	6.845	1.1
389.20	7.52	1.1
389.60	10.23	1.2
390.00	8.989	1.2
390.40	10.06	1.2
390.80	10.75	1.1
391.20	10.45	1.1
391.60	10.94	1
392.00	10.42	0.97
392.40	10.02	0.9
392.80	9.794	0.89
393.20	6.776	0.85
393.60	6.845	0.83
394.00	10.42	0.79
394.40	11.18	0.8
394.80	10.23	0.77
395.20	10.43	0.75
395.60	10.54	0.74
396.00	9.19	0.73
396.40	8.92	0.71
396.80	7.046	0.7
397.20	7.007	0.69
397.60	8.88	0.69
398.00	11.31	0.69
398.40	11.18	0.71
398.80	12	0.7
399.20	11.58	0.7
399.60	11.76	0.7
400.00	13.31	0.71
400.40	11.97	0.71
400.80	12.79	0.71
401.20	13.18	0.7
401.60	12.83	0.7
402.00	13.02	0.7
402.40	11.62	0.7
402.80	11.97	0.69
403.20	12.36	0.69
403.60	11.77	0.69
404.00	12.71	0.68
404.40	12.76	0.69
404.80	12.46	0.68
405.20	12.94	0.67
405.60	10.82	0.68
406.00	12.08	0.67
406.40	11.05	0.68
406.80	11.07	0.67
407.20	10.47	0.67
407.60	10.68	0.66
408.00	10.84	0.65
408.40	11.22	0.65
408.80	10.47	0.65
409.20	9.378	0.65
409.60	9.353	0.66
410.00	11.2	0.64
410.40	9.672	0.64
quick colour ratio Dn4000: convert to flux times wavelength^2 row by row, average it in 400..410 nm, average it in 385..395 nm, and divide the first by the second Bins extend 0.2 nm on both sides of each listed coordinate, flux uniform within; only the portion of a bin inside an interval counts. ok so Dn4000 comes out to 1.28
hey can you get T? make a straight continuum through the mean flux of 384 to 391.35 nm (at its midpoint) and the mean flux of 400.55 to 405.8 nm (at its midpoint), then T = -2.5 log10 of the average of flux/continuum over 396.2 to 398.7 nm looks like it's 0.24 mag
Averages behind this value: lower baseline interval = 9.78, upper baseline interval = 12.4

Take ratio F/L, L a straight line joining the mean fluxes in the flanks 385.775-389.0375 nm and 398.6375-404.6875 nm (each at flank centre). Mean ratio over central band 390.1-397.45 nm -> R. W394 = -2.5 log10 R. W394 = 0.16 mag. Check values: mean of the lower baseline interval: 9.9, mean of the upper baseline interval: 12.4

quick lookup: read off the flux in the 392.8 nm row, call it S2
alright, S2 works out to 9.794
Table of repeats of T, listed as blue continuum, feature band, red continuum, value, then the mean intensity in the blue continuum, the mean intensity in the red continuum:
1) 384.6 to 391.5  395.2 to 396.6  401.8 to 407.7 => 0.12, 9.9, 11.9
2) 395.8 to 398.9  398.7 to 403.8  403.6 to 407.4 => -0.17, 9.36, 11.8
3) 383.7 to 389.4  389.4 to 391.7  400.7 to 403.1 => 0.02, 9.57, 12.6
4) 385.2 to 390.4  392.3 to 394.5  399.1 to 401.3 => 0.21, 9.76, 12.4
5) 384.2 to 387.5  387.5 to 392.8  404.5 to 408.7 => 0.13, 10.5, 11.4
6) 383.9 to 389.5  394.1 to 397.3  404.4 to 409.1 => 0.11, 9.65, 11.3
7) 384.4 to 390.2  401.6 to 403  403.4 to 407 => -0.06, 9.74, 12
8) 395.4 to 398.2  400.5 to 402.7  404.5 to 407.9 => -0.23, 8.98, 11.5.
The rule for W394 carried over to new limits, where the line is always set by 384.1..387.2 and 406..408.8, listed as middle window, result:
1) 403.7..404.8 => -0.16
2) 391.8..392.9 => 0.06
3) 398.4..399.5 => -0.09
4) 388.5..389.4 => 0.39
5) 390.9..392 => 0.00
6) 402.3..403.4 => -0.11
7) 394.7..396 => 0.05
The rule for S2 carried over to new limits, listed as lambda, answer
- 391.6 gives 10.94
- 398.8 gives 12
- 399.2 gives 11.58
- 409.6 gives 9.353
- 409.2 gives 9.378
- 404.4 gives 12.76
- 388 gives 8.949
